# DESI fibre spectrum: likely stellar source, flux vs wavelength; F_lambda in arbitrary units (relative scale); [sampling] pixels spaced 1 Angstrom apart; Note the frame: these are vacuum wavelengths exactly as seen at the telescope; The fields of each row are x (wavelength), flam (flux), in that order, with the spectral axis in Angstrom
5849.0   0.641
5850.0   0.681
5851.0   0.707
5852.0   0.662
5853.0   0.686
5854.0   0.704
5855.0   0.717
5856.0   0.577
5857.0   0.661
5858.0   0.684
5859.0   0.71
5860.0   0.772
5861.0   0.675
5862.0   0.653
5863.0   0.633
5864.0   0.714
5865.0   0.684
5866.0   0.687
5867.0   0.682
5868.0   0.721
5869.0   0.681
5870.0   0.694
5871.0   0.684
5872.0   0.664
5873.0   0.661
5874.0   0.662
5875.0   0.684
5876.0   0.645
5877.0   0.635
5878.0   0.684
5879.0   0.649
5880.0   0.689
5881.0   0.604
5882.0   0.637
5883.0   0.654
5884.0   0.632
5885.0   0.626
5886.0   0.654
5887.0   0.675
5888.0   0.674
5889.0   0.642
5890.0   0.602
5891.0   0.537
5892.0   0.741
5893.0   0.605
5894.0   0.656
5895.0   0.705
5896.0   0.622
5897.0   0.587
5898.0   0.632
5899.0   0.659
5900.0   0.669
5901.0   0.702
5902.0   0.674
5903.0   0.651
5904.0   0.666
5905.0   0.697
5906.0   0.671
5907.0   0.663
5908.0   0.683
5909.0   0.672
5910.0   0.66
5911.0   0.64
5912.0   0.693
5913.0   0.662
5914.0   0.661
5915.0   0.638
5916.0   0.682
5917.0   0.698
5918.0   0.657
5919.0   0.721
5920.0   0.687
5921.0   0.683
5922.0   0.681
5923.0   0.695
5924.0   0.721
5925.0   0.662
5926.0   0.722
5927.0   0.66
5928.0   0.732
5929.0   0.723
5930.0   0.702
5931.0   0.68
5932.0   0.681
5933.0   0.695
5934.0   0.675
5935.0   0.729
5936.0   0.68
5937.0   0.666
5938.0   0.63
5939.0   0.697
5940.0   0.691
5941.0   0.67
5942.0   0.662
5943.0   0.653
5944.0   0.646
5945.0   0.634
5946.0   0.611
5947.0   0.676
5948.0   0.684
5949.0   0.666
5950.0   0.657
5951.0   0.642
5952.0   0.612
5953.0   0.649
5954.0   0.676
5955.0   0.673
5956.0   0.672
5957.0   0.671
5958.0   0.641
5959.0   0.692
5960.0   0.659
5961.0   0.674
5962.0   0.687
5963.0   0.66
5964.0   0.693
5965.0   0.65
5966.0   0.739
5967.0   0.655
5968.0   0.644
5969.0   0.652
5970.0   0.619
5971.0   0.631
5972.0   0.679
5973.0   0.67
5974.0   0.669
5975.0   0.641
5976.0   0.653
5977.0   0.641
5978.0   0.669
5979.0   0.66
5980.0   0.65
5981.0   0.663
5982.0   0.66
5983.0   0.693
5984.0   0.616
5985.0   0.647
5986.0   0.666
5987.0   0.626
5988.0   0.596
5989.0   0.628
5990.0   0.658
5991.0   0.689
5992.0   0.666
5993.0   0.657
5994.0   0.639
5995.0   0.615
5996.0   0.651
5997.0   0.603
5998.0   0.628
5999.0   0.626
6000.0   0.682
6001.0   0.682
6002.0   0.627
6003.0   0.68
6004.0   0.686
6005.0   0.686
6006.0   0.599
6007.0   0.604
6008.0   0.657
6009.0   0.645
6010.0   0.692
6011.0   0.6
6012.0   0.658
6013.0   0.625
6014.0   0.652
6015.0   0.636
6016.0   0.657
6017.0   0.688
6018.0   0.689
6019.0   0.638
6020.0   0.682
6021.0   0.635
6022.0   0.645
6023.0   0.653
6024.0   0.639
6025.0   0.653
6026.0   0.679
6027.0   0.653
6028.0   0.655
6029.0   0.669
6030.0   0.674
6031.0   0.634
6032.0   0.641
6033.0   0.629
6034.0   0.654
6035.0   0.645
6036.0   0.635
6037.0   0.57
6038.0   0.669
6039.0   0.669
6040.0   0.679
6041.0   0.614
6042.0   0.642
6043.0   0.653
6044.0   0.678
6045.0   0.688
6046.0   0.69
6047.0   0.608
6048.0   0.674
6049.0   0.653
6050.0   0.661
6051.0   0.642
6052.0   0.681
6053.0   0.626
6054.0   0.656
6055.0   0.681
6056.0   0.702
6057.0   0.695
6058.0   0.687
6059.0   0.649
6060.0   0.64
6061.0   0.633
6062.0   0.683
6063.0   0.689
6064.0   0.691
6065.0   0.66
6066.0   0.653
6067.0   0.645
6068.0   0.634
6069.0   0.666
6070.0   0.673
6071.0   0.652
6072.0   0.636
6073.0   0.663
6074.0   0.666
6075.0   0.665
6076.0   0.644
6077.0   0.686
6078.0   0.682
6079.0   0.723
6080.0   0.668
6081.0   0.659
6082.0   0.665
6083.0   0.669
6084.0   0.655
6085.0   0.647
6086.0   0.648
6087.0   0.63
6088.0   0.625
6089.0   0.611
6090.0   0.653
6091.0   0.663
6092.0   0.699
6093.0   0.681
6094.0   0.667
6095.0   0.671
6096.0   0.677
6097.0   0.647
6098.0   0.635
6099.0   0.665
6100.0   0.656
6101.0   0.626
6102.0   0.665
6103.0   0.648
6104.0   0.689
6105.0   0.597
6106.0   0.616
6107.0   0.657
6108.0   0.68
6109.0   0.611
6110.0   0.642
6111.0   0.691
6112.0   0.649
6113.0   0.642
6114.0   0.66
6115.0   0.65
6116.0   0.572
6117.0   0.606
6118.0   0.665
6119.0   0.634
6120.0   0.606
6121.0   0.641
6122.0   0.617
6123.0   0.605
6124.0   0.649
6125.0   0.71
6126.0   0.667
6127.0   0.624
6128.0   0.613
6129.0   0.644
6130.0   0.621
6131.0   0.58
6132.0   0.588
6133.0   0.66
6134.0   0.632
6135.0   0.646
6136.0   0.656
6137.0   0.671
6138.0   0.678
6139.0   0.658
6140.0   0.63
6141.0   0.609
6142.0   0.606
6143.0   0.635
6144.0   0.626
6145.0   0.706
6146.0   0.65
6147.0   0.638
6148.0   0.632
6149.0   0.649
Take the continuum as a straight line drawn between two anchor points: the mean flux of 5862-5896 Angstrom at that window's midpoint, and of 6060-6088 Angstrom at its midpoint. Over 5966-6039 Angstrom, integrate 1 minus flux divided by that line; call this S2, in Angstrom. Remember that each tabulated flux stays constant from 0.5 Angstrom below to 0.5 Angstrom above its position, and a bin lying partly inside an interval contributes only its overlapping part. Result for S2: 1.2 Angstrom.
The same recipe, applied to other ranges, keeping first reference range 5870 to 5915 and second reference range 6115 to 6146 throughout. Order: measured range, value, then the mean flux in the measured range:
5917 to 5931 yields -0.9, 0.695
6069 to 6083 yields -0.6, 0.668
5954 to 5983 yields -0.6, 0.664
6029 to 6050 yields -0.2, 0.651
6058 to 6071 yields -0.4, 0.66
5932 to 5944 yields -0.4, 0.676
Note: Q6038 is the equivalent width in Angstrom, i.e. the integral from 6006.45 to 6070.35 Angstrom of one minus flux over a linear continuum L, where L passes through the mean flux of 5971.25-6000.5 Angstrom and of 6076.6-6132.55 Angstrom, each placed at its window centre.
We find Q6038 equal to -0.7 Angstrom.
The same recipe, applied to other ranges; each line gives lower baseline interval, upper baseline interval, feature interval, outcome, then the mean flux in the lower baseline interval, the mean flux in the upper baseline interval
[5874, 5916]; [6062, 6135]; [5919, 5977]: -1.57 Angstrom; 0.655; 0.65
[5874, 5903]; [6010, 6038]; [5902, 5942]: -1.96 Angstrom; 0.649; 0.649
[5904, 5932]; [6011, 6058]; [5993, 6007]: 0.38 Angstrom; 0.683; 0.655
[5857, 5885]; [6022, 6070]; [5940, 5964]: 0.15 Angstrom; 0.672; 0.657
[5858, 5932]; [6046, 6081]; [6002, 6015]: 0.37 Angstrom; 0.67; 0.664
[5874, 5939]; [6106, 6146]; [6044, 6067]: -0.61 Angstrom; 0.667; 0.639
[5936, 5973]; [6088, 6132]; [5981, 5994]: 0.15 Angstrom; 0.662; 0.643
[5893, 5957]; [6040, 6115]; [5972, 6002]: 0.72 Angstrom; 0.671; 0.659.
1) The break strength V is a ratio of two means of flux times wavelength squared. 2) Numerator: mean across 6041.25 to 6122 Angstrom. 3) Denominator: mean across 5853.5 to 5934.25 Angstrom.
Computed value 1.0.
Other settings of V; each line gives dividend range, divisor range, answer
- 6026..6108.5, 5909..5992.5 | 1.02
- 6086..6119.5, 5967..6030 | 1.03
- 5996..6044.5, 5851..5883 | 1.01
